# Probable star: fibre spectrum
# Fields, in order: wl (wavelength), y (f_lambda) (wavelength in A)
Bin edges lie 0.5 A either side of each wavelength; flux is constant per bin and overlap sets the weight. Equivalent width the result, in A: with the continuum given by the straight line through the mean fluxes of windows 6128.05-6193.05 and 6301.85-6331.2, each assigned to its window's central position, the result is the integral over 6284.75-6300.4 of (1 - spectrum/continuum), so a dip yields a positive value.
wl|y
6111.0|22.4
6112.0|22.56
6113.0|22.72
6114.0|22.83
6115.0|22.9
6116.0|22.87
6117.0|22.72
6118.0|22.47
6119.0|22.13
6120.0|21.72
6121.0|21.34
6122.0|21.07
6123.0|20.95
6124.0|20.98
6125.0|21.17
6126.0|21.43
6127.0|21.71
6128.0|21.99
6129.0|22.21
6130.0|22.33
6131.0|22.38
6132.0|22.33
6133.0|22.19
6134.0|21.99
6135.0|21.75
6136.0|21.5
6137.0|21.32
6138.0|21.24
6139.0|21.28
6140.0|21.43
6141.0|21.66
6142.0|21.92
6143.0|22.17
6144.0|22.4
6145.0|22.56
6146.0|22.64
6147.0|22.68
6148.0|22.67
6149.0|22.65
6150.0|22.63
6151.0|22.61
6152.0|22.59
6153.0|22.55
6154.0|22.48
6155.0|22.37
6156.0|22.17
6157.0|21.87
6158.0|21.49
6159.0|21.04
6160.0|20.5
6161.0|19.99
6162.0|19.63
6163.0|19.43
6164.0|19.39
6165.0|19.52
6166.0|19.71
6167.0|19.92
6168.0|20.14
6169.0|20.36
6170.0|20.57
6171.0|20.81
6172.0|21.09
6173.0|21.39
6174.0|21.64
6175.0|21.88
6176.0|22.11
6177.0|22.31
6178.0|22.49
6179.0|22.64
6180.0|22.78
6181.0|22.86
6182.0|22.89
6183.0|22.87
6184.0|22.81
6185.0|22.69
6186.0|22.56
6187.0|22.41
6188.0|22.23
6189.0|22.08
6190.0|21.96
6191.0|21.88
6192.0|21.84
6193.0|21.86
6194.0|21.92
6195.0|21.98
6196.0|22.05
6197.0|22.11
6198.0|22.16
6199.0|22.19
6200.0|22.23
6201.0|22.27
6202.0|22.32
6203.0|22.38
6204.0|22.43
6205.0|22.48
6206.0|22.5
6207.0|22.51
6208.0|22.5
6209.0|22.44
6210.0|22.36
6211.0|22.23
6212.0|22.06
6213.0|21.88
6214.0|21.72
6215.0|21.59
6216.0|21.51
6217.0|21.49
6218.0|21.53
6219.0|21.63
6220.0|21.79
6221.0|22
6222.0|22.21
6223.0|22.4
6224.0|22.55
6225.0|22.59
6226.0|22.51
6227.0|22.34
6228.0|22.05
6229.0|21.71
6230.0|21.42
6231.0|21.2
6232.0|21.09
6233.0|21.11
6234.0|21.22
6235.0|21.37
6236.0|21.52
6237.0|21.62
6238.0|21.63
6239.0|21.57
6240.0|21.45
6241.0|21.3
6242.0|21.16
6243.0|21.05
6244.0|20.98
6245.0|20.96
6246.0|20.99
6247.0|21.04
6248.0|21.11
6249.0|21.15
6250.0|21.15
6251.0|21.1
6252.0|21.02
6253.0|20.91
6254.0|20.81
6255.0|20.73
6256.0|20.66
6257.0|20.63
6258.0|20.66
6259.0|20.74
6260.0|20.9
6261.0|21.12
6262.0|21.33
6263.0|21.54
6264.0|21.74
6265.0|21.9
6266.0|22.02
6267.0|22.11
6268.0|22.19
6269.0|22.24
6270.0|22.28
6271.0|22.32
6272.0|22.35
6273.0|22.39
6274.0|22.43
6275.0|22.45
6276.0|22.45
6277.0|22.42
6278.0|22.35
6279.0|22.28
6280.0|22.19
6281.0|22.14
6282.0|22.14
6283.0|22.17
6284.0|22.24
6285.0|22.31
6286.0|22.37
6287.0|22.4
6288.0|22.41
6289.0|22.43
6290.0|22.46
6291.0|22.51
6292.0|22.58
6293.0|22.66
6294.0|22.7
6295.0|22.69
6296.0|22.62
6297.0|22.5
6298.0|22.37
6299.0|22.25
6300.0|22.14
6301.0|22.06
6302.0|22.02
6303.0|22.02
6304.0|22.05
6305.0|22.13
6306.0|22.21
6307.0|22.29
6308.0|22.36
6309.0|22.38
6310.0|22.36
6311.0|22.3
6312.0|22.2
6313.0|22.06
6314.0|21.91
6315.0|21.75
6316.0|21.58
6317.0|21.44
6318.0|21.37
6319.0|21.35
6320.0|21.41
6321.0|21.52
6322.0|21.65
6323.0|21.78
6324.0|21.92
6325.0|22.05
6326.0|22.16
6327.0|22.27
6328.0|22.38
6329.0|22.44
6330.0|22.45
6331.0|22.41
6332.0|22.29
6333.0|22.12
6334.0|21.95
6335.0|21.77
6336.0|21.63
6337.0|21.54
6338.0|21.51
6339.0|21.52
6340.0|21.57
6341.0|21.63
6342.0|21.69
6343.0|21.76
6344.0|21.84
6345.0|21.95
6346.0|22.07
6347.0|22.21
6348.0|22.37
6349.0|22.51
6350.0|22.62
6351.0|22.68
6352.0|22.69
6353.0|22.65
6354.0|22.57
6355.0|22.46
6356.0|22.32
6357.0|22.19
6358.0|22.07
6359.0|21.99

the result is -0.36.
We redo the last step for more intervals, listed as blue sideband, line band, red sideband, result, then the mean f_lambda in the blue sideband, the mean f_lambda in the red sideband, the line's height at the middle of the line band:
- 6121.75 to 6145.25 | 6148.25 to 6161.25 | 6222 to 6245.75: -0.2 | 21.7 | 21.6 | 21.7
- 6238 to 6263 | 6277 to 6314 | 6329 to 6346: -1.4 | 21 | 21.9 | 21.5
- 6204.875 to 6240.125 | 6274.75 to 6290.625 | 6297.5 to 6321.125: -0.3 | 21.9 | 22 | 22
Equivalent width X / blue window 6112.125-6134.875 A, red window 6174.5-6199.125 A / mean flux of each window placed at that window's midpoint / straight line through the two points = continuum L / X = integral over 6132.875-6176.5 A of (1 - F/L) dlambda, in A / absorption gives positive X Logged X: 1.4 A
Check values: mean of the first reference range 22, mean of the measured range 21.4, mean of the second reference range 22.3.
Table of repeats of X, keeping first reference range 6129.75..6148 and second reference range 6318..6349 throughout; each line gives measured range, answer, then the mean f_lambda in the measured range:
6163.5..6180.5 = 0.7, 21.1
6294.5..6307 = -0.2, 22.3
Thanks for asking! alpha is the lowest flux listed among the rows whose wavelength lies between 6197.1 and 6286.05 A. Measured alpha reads 20.63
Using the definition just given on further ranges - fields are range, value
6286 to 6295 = 22.37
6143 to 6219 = 19.39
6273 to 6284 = 22.14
